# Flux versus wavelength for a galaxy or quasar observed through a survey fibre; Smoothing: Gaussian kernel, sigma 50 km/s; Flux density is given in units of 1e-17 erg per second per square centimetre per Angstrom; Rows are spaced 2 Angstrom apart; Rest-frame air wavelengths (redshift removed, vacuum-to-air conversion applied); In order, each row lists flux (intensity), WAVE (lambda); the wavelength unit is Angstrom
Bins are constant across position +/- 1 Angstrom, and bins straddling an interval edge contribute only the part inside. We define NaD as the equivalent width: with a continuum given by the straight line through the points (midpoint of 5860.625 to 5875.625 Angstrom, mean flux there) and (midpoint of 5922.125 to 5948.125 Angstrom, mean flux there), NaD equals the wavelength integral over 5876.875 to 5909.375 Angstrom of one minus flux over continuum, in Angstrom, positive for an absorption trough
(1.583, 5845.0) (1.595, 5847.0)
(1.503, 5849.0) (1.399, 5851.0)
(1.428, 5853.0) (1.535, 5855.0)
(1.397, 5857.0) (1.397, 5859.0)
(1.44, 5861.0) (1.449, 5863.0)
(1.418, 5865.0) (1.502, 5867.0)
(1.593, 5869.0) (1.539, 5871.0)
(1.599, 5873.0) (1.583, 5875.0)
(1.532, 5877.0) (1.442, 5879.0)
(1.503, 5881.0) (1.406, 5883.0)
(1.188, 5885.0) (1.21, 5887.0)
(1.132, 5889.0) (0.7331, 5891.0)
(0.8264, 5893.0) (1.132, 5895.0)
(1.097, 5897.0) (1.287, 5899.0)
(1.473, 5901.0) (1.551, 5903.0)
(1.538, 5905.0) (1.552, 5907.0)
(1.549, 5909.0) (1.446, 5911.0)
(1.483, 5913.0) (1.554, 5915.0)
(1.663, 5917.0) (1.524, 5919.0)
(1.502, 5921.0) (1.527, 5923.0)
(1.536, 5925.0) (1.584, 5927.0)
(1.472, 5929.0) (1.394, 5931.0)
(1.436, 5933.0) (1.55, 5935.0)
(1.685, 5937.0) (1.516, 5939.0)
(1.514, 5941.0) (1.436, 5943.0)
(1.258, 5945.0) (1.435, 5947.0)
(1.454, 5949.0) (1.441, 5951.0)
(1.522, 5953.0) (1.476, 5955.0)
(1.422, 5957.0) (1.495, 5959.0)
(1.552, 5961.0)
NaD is 4.6 Angstrom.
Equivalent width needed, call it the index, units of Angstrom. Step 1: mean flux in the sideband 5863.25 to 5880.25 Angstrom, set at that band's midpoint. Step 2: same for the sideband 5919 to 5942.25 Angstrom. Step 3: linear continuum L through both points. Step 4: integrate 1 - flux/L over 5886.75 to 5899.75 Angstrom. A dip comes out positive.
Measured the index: 4.1 Angstrom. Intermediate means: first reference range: 1.52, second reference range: 1.52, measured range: 1.05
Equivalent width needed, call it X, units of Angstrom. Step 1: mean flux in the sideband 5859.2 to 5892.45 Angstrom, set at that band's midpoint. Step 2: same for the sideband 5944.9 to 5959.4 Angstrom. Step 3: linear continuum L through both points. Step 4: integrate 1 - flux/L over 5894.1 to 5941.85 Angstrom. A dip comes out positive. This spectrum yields -2.13 Angstrom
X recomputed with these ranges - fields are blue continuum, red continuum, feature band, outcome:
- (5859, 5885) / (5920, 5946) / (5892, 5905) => 2.07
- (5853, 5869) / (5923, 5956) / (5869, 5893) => 2.02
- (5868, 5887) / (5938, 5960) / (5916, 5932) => -0.73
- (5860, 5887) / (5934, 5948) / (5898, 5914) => -0.10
